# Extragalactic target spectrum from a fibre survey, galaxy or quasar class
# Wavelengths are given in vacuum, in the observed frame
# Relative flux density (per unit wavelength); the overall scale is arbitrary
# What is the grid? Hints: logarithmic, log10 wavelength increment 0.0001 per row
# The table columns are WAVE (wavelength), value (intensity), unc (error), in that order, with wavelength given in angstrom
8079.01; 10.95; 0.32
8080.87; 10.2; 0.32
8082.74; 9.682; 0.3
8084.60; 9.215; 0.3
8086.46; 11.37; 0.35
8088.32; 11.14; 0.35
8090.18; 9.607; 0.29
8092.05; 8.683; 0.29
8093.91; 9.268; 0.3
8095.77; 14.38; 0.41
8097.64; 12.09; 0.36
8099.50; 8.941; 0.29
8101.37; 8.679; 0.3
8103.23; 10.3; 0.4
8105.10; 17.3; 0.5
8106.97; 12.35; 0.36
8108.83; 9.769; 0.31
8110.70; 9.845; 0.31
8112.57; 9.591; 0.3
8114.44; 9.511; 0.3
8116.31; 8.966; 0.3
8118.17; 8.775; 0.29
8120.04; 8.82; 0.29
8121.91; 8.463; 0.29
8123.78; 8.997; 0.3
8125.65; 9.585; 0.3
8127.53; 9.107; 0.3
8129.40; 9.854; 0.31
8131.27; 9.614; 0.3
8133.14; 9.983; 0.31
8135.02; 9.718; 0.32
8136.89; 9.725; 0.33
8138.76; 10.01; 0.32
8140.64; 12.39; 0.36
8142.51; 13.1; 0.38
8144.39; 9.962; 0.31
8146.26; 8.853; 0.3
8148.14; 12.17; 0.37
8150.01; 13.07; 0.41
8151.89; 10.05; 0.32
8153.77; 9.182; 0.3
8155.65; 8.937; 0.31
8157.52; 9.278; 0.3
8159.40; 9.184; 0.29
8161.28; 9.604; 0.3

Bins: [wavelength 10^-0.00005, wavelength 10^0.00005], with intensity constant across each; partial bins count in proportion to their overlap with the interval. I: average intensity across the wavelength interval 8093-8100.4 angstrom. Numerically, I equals 11.2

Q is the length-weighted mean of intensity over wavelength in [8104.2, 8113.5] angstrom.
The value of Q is 11.7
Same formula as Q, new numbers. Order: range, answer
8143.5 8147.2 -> 9.41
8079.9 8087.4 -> 10.1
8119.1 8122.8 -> 8.64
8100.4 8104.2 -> 9.55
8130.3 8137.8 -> 9.76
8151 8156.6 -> 9.39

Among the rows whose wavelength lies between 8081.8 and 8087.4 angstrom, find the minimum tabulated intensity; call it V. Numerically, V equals 9.215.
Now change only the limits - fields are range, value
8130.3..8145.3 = 9.614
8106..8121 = 8.775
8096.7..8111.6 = 8.679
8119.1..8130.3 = 8.463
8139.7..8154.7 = 8.853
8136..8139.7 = 9.725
